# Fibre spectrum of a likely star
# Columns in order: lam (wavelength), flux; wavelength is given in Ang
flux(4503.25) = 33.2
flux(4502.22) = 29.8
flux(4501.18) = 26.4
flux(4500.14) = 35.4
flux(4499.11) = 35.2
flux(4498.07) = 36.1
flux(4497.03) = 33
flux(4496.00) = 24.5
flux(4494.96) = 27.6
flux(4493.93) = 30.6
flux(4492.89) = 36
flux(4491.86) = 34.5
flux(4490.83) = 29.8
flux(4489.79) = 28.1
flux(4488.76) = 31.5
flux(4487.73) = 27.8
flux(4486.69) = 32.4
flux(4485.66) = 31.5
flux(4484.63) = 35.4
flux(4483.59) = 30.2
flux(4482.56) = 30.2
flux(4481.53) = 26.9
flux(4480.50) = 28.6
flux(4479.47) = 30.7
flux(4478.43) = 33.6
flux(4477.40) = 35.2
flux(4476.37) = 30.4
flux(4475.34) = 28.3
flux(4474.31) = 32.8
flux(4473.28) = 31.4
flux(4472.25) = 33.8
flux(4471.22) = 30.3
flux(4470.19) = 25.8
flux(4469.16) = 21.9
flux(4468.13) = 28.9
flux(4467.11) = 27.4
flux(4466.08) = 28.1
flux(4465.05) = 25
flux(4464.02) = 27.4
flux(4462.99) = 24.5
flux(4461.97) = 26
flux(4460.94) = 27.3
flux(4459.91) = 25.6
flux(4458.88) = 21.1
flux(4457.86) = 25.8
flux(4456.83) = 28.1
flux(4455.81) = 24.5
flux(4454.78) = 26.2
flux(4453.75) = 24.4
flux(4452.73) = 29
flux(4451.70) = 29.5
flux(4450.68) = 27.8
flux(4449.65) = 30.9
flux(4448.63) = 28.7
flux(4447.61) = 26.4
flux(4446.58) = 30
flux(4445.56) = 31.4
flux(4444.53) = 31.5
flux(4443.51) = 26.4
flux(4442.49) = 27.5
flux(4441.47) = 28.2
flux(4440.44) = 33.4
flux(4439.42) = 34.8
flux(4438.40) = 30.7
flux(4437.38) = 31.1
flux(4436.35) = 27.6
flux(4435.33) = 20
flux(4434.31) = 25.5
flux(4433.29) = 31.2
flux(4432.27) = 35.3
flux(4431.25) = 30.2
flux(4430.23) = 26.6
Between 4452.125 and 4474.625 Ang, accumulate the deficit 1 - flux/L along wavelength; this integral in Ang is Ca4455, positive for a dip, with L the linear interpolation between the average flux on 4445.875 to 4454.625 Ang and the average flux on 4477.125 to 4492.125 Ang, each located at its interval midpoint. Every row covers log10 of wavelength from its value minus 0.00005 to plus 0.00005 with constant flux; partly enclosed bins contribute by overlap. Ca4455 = 1.8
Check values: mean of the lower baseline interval 28.3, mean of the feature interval 27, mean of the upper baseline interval 31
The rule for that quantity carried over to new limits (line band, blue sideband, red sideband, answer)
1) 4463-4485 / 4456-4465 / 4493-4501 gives -1.2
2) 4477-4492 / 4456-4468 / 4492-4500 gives -0.4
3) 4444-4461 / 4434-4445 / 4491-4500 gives 1.2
